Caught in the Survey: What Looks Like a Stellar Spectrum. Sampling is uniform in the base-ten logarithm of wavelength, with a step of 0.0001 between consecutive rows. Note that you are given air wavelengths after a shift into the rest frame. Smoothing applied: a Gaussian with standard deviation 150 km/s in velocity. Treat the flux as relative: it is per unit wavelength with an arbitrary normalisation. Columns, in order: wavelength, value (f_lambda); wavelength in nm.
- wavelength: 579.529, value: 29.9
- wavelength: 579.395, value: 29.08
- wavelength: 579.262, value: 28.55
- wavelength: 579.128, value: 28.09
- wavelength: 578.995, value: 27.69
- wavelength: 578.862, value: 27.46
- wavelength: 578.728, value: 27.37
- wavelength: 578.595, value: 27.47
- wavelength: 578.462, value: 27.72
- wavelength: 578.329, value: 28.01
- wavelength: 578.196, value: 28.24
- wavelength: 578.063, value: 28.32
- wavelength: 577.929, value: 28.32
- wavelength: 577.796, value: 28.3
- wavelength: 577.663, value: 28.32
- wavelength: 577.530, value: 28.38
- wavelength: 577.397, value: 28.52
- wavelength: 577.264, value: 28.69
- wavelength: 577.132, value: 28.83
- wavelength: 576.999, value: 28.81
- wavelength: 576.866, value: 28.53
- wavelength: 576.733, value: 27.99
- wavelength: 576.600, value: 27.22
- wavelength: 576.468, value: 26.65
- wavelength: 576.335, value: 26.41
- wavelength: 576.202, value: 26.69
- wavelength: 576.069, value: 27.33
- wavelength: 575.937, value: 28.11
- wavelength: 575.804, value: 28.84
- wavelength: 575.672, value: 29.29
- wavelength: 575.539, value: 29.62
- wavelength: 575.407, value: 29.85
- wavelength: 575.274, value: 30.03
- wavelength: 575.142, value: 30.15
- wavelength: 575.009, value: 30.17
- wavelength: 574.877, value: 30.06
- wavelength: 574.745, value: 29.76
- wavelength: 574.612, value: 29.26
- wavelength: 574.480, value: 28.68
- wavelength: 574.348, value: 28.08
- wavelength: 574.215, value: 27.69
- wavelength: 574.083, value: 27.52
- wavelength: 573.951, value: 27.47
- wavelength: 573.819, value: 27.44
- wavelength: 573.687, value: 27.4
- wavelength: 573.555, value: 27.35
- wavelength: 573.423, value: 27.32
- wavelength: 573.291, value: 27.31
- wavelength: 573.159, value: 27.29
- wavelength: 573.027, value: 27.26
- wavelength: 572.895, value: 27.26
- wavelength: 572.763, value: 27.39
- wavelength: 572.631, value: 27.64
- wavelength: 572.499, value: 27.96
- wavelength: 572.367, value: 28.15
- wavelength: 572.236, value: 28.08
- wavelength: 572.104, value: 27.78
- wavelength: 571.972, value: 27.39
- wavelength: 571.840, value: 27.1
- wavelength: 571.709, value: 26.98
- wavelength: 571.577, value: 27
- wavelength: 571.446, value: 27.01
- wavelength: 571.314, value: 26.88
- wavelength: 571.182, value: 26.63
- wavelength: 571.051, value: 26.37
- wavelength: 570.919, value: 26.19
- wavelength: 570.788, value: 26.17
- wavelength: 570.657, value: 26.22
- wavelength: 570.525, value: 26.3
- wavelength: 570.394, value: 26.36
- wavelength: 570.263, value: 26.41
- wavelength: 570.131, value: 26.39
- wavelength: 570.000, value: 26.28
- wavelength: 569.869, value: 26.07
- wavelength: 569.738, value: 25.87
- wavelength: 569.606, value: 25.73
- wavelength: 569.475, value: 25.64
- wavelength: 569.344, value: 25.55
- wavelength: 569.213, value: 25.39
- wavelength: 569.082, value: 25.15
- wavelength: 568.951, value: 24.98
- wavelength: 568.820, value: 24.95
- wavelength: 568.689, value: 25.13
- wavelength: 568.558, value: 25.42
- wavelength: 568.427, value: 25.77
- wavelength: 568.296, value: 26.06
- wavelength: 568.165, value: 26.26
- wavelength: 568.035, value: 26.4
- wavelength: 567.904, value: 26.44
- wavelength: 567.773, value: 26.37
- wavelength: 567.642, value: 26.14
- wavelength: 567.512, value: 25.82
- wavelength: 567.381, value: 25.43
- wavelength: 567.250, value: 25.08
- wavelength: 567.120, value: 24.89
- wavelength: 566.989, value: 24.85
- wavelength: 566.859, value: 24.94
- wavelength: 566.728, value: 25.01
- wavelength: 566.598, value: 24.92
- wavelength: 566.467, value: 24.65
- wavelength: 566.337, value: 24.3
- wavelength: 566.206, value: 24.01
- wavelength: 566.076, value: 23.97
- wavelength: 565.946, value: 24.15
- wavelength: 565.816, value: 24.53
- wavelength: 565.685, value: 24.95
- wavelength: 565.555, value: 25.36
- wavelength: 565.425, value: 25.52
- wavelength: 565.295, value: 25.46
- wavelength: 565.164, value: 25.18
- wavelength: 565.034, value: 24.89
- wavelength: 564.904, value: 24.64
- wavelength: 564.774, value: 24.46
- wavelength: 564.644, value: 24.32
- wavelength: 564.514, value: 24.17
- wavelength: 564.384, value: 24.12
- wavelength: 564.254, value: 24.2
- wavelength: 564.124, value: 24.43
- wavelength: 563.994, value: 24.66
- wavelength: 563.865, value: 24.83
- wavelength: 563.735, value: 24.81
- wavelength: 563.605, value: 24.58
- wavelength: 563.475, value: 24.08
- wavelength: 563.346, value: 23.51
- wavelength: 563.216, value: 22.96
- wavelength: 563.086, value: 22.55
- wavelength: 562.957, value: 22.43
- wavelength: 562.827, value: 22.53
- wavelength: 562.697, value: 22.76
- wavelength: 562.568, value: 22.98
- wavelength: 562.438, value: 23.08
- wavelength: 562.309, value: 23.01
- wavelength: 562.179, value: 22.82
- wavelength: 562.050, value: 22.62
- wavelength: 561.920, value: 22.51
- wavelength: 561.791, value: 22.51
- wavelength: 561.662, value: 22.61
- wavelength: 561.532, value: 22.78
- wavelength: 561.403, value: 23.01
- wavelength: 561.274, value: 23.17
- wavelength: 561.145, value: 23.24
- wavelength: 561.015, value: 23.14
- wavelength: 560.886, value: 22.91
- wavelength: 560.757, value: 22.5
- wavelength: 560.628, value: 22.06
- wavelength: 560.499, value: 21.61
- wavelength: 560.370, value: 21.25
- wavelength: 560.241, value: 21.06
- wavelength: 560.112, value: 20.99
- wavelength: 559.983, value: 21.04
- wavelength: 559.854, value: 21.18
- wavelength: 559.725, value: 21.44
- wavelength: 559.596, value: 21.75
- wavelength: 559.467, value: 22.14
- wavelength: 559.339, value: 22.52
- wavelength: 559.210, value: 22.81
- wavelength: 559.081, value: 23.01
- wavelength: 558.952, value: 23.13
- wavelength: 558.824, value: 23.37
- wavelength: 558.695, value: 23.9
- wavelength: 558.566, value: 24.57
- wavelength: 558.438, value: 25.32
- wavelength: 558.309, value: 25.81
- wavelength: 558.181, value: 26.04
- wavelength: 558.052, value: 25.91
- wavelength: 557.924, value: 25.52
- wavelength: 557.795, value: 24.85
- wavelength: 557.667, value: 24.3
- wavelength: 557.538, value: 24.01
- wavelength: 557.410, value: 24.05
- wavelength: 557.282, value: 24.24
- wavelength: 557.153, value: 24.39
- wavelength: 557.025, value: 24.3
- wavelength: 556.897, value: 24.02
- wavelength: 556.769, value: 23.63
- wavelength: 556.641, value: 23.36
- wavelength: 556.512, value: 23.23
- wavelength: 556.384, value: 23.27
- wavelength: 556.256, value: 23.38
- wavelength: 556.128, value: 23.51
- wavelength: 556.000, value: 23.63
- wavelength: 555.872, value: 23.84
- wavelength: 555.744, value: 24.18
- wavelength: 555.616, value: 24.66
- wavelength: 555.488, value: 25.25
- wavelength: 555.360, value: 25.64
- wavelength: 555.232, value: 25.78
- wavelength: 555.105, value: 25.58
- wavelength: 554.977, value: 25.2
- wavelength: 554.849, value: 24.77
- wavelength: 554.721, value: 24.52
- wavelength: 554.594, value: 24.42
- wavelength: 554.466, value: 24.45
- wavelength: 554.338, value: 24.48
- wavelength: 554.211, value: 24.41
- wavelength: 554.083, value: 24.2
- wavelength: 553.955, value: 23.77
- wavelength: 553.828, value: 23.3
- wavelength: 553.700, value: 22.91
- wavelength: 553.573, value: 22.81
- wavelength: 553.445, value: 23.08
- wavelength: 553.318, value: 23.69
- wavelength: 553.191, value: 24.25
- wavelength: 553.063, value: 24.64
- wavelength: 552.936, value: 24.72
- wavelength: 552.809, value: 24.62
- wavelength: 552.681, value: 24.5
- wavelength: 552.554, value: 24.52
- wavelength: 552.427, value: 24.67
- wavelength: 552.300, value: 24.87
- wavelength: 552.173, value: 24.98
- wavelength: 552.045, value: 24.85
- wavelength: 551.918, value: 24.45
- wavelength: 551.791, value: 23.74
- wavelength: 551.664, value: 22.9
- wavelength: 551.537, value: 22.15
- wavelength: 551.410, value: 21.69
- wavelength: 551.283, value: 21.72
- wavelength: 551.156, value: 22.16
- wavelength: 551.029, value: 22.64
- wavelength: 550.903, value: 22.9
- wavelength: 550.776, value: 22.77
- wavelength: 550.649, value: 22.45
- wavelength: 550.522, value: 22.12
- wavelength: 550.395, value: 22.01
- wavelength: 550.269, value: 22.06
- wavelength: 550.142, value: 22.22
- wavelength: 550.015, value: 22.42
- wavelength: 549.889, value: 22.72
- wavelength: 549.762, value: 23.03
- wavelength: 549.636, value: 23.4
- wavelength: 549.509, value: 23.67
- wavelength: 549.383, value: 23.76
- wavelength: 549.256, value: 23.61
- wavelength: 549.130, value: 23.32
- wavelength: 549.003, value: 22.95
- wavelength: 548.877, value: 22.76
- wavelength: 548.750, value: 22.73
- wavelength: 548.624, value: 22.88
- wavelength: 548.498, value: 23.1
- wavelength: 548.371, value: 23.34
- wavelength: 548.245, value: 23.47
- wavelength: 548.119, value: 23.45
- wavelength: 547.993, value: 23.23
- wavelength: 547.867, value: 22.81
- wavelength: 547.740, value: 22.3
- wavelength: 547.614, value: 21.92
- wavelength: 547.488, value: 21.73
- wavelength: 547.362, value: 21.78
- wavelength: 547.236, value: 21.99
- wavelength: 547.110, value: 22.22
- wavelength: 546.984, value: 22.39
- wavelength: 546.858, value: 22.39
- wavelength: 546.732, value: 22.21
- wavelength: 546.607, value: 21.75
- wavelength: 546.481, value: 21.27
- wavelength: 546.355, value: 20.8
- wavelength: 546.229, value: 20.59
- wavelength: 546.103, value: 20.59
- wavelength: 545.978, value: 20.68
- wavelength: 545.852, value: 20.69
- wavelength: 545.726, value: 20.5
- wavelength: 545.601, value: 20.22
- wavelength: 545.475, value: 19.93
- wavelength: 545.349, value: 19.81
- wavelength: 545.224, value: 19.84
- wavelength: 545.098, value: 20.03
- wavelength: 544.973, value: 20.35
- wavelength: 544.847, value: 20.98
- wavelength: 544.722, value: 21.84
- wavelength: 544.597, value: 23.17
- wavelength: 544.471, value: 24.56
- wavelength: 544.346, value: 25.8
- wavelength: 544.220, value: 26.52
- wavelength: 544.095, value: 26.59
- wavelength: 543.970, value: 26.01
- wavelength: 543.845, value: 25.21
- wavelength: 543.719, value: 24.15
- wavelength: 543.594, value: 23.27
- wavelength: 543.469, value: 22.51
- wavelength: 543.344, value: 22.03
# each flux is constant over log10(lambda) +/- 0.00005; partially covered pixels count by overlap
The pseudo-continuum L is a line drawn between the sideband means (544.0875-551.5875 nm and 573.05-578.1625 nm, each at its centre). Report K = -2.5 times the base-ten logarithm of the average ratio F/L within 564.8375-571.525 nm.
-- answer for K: 0.05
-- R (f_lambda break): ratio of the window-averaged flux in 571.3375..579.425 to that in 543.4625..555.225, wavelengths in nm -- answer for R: 1.2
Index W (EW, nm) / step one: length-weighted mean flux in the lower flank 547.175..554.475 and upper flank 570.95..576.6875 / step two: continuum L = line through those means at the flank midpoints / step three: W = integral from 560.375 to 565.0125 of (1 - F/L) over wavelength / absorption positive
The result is 0.42 nm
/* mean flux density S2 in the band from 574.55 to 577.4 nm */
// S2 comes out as 28.7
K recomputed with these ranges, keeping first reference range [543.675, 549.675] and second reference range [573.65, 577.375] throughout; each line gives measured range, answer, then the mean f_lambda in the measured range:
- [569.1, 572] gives 0.04 mag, 26.3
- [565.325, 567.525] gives 0.07 mag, 24.8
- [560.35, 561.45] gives 0.13 mag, 22.6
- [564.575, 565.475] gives 0.06 mag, 24.9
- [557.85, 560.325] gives 0.08 mag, 23.2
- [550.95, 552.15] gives 0.02 mag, 23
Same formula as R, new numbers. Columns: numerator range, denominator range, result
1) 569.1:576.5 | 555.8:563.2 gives 1.18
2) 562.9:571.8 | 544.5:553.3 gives 1.12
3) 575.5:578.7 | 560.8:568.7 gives 1.16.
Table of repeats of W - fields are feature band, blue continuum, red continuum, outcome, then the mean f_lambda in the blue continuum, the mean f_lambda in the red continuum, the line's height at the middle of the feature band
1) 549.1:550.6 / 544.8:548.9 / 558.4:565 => -0.06 nm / 21.6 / 23.1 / 21.9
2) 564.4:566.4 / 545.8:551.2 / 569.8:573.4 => 0.08 nm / 22.4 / 27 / 25.7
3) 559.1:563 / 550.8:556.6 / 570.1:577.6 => 0.46 nm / 24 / 27.8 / 25.4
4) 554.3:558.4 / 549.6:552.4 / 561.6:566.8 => -0.20 nm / 22.9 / 24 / 23.4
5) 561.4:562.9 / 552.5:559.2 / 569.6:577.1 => 0.16 nm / 24.3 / 27.6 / 25.5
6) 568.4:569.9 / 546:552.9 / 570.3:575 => 0.07 nm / 22.8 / 27.5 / 26.8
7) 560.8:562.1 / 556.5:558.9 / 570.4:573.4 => 0.12 nm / 24.5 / 27.1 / 25.2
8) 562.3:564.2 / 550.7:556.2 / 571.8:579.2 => 0.17 nm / 24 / 28.1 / 25.8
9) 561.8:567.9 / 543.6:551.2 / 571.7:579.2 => 0.40 nm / 22.5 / 28.1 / 26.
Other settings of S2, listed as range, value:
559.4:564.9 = 22.9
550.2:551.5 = 22.3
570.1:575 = 27.4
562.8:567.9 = 24.6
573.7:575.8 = 29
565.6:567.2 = 24.6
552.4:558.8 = 24.4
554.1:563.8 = 23.5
